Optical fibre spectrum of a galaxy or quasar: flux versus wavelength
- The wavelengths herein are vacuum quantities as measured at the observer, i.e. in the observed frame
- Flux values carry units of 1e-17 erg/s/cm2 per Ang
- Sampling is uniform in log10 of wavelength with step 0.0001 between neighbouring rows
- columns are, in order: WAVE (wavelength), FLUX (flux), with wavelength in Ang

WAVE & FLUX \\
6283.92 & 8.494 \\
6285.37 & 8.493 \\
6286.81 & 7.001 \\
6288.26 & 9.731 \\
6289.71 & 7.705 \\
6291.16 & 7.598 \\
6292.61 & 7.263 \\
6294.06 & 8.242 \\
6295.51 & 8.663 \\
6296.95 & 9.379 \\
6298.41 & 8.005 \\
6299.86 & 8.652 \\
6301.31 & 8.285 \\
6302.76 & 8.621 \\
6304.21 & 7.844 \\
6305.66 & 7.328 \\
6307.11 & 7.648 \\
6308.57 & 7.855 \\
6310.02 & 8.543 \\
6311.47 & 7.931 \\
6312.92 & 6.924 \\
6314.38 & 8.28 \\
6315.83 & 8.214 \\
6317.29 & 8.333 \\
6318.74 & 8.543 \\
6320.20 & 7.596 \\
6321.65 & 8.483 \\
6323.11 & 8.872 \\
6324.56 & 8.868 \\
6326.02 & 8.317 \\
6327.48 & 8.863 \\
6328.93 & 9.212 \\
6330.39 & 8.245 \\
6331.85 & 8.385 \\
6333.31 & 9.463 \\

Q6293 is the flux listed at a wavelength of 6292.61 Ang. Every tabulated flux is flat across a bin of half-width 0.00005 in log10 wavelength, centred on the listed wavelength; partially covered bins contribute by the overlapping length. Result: 7.263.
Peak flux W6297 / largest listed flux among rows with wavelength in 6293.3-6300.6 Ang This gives 9.379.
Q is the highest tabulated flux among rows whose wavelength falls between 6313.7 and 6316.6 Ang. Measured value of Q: 8.28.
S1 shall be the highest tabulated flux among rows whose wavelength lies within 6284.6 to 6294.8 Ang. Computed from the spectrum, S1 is 9.731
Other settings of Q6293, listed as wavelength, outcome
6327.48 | 8.863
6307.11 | 7.648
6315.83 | 8.214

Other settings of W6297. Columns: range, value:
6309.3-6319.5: 8.543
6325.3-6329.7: 9.212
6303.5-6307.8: 7.844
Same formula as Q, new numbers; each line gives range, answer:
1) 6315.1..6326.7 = 8.872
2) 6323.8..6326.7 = 8.868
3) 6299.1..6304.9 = 8.652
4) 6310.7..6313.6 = 7.931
